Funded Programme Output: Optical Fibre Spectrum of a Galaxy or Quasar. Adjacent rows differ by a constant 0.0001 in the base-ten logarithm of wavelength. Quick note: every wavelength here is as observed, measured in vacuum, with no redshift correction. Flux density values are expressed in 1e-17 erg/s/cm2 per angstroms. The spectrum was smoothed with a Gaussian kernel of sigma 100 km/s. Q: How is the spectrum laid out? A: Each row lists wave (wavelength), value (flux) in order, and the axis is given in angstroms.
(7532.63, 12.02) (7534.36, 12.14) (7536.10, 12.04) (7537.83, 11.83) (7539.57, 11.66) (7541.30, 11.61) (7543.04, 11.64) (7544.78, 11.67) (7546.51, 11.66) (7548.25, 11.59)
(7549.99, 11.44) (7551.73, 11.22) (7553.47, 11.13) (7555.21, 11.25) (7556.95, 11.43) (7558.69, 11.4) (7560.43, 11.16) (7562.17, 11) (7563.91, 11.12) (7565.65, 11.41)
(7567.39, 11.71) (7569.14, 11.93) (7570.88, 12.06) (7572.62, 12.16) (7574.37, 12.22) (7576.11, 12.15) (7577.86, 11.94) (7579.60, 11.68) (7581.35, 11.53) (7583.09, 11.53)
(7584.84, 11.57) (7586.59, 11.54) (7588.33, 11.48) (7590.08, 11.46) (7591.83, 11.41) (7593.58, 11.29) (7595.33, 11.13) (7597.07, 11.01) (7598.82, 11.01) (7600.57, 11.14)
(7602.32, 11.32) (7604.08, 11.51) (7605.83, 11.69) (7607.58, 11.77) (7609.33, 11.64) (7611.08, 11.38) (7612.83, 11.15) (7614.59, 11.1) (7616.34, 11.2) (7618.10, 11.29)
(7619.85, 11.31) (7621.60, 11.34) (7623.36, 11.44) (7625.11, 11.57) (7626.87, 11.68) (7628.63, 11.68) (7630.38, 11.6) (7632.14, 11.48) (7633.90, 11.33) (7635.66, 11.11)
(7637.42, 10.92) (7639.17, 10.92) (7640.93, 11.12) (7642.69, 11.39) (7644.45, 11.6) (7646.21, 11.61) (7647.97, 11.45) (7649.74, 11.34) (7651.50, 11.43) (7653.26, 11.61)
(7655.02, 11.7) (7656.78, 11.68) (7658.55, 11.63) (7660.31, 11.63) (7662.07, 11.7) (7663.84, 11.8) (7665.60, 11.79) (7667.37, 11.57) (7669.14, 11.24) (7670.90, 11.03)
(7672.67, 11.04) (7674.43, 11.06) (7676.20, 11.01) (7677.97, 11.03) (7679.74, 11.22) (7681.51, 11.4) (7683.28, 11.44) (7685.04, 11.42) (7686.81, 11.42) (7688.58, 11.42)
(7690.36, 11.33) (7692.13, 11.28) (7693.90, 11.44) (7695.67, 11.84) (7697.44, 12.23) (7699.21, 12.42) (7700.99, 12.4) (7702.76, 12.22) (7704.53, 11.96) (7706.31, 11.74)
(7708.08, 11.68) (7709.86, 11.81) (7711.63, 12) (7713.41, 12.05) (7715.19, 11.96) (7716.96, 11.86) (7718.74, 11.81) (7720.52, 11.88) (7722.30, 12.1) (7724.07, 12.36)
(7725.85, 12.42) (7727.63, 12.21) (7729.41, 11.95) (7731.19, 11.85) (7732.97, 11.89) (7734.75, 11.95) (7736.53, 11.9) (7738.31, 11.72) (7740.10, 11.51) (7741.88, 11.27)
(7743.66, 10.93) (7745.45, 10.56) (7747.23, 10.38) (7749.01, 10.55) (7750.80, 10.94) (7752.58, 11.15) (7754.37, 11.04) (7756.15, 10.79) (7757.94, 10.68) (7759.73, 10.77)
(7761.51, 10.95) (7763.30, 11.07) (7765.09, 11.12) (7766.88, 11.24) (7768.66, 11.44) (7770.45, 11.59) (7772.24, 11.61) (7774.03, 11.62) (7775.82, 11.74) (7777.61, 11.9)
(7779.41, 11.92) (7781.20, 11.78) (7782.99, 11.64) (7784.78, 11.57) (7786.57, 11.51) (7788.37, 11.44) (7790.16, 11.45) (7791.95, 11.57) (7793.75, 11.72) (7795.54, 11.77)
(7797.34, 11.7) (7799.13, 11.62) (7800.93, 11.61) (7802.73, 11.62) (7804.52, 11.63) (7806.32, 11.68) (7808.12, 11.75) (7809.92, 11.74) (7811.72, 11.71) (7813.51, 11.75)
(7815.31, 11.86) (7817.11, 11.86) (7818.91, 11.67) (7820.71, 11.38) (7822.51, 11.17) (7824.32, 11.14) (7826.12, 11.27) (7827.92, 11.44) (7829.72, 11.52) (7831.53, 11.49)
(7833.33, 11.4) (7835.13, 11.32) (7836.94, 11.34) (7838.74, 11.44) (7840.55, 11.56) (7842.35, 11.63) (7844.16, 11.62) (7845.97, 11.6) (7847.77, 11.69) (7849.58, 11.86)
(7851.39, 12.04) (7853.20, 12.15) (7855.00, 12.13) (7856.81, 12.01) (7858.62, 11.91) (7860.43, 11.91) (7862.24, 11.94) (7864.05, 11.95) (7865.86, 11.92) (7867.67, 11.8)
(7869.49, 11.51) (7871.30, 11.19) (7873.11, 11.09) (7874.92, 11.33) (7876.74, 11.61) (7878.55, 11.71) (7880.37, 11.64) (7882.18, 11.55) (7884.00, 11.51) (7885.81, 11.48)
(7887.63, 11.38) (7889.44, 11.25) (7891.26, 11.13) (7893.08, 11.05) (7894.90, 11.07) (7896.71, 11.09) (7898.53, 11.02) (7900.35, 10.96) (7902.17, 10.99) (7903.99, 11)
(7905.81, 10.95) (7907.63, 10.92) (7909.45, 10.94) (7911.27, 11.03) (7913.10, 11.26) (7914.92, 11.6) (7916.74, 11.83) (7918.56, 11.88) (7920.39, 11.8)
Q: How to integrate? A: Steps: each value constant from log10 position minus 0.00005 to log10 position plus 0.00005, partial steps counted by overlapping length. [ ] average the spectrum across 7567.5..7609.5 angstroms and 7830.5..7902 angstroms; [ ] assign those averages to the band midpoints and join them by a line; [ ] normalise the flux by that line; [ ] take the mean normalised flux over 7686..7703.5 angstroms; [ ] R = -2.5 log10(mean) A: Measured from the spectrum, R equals -0.021 mag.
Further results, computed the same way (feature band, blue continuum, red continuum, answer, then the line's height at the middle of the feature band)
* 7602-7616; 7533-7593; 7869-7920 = 0.012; 11.6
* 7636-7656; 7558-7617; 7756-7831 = 0.012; 11.5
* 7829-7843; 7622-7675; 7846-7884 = 0.022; 11.7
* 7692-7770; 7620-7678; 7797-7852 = -0.008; 11.5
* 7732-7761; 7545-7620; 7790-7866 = 0.045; 11.6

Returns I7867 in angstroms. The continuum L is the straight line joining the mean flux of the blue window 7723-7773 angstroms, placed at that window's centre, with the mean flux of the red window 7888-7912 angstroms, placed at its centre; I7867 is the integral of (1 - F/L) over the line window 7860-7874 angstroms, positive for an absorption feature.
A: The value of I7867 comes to -0.7 angstroms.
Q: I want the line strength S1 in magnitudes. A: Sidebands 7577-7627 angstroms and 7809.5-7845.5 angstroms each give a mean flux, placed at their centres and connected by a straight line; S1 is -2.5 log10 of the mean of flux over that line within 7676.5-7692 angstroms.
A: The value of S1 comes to 0.01 mag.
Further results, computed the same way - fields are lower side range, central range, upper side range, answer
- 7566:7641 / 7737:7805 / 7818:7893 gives 0.02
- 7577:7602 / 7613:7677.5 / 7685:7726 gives 0.02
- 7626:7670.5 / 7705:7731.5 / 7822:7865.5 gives -0.04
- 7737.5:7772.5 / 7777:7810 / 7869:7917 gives -0.05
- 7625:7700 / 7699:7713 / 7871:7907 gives -0.05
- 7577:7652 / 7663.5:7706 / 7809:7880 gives -0.01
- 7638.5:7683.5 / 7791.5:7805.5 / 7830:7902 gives -0.02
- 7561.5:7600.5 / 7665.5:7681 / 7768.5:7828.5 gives 0.04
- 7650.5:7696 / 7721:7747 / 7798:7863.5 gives -0.02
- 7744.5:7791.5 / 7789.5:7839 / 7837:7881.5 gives -0.01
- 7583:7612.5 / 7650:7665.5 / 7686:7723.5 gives 0.00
